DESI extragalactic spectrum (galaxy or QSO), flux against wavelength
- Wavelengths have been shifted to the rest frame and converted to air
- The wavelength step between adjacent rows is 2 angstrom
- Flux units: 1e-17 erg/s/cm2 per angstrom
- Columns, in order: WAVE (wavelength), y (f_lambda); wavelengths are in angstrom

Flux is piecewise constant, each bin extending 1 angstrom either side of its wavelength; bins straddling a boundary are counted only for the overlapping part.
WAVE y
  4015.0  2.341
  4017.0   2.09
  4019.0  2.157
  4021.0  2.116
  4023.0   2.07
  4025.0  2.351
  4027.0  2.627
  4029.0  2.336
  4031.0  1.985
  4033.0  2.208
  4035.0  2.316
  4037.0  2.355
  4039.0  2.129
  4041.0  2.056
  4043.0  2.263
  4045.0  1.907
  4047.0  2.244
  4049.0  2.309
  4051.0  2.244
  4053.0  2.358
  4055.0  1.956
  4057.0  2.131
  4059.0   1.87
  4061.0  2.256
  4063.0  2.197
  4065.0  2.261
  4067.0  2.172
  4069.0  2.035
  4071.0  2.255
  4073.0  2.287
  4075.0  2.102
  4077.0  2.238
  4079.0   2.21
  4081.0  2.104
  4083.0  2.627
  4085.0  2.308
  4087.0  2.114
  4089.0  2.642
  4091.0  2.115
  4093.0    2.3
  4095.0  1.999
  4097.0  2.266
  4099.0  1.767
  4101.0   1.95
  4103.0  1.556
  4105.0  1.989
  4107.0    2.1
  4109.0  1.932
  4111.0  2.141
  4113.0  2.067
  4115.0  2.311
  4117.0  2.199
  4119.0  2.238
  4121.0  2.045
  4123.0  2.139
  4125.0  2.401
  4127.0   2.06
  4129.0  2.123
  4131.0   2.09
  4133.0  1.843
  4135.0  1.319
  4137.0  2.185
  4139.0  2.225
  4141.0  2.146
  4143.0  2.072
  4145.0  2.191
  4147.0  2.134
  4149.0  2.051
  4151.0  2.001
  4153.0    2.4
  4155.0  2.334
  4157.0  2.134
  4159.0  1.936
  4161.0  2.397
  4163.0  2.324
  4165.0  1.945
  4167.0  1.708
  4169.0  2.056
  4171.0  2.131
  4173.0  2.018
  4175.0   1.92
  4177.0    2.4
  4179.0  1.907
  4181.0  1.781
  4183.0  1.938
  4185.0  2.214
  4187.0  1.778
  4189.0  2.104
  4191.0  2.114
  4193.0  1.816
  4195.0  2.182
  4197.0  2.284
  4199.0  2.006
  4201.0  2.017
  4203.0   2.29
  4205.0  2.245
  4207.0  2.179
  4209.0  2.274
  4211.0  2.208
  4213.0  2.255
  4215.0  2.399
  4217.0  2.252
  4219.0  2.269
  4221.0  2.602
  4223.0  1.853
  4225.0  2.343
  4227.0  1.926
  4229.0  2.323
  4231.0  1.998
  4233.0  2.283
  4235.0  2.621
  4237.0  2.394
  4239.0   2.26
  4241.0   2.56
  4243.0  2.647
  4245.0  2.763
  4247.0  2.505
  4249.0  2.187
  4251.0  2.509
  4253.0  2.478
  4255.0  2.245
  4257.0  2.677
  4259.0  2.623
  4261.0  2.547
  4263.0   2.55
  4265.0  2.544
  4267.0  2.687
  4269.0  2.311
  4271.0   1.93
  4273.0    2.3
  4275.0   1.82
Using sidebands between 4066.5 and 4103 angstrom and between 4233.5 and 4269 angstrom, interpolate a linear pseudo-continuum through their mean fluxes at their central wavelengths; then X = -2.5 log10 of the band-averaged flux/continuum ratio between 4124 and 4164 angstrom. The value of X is 0.09 mag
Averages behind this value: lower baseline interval 2.18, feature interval 2.12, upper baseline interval 2.51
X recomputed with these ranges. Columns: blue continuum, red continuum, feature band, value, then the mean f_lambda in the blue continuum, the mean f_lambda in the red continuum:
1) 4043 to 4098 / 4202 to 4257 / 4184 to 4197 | 0.12 mag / 2.21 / 2.33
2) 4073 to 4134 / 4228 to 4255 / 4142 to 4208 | 0.09 mag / 2.14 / 2.42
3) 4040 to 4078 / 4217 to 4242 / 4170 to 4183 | 0.12 mag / 2.17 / 2.28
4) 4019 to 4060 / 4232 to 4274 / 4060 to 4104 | 0.04 mag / 2.19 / 2.46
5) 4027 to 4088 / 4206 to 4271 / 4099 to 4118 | 0.12 mag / 2.2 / 2.38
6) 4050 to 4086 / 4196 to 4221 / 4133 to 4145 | 0.12 mag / 2.2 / 2.24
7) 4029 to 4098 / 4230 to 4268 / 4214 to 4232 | 0.10 mag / 2.2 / 2.48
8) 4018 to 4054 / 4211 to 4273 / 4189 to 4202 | 0.13 mag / 2.22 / 2.38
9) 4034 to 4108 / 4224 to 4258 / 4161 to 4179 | 0.11 mag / 2.16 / 2.4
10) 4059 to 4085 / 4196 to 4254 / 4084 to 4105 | 0.07 mag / 2.22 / 2.31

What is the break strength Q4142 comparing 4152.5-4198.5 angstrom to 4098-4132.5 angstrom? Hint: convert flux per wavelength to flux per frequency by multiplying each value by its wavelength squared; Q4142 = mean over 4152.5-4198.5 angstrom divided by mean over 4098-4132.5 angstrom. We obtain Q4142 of 1.0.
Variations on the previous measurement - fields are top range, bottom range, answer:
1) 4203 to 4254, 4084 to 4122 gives 1.18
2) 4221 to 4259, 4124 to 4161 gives 1.19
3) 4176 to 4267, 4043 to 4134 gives 1.13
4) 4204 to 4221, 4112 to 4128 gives 1.09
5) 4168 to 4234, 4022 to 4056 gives 1.04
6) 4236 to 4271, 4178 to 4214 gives 1.22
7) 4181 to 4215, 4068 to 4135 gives 1.04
